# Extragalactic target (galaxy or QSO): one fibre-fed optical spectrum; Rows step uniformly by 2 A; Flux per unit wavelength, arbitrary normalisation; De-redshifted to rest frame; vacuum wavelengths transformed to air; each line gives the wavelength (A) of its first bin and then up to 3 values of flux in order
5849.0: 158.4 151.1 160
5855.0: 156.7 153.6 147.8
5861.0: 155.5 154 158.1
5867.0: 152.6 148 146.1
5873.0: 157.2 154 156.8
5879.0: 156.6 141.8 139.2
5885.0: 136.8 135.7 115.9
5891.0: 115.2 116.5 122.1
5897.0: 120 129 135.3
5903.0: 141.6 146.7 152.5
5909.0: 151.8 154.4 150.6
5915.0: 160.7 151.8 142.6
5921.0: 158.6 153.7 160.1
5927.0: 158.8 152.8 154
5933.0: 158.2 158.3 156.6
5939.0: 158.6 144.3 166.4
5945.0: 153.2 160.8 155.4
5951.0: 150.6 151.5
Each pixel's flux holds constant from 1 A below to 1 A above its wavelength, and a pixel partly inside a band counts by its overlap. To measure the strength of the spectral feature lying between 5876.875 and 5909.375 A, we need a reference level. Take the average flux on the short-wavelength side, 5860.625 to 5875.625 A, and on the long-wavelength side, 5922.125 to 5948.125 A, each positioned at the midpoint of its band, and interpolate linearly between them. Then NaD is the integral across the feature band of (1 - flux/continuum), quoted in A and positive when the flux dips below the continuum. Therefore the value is 4.0 A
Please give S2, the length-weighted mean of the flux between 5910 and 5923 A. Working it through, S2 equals 153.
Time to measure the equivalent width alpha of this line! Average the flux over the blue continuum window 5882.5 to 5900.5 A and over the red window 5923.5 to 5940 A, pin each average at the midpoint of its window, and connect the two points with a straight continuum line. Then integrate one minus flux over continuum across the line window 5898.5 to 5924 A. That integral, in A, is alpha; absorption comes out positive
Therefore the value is -1.4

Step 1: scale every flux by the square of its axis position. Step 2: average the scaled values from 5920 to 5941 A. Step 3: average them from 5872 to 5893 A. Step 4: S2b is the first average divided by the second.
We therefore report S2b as 1.1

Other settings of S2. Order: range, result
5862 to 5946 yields 147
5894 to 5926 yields 146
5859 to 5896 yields 142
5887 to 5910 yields 132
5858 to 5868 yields 154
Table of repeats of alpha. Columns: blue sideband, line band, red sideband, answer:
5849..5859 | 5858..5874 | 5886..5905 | -0.6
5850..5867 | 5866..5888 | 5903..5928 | 0.9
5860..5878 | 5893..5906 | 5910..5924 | 1.9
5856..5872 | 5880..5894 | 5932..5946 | 2.2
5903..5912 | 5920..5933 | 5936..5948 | -0.2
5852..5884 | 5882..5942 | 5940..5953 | 3.7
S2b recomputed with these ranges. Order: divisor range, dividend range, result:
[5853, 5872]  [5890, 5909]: 0.88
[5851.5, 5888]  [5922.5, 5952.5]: 1.06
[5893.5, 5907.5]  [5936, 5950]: 1.18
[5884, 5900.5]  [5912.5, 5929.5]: 1.26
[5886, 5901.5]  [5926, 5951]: 1.29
